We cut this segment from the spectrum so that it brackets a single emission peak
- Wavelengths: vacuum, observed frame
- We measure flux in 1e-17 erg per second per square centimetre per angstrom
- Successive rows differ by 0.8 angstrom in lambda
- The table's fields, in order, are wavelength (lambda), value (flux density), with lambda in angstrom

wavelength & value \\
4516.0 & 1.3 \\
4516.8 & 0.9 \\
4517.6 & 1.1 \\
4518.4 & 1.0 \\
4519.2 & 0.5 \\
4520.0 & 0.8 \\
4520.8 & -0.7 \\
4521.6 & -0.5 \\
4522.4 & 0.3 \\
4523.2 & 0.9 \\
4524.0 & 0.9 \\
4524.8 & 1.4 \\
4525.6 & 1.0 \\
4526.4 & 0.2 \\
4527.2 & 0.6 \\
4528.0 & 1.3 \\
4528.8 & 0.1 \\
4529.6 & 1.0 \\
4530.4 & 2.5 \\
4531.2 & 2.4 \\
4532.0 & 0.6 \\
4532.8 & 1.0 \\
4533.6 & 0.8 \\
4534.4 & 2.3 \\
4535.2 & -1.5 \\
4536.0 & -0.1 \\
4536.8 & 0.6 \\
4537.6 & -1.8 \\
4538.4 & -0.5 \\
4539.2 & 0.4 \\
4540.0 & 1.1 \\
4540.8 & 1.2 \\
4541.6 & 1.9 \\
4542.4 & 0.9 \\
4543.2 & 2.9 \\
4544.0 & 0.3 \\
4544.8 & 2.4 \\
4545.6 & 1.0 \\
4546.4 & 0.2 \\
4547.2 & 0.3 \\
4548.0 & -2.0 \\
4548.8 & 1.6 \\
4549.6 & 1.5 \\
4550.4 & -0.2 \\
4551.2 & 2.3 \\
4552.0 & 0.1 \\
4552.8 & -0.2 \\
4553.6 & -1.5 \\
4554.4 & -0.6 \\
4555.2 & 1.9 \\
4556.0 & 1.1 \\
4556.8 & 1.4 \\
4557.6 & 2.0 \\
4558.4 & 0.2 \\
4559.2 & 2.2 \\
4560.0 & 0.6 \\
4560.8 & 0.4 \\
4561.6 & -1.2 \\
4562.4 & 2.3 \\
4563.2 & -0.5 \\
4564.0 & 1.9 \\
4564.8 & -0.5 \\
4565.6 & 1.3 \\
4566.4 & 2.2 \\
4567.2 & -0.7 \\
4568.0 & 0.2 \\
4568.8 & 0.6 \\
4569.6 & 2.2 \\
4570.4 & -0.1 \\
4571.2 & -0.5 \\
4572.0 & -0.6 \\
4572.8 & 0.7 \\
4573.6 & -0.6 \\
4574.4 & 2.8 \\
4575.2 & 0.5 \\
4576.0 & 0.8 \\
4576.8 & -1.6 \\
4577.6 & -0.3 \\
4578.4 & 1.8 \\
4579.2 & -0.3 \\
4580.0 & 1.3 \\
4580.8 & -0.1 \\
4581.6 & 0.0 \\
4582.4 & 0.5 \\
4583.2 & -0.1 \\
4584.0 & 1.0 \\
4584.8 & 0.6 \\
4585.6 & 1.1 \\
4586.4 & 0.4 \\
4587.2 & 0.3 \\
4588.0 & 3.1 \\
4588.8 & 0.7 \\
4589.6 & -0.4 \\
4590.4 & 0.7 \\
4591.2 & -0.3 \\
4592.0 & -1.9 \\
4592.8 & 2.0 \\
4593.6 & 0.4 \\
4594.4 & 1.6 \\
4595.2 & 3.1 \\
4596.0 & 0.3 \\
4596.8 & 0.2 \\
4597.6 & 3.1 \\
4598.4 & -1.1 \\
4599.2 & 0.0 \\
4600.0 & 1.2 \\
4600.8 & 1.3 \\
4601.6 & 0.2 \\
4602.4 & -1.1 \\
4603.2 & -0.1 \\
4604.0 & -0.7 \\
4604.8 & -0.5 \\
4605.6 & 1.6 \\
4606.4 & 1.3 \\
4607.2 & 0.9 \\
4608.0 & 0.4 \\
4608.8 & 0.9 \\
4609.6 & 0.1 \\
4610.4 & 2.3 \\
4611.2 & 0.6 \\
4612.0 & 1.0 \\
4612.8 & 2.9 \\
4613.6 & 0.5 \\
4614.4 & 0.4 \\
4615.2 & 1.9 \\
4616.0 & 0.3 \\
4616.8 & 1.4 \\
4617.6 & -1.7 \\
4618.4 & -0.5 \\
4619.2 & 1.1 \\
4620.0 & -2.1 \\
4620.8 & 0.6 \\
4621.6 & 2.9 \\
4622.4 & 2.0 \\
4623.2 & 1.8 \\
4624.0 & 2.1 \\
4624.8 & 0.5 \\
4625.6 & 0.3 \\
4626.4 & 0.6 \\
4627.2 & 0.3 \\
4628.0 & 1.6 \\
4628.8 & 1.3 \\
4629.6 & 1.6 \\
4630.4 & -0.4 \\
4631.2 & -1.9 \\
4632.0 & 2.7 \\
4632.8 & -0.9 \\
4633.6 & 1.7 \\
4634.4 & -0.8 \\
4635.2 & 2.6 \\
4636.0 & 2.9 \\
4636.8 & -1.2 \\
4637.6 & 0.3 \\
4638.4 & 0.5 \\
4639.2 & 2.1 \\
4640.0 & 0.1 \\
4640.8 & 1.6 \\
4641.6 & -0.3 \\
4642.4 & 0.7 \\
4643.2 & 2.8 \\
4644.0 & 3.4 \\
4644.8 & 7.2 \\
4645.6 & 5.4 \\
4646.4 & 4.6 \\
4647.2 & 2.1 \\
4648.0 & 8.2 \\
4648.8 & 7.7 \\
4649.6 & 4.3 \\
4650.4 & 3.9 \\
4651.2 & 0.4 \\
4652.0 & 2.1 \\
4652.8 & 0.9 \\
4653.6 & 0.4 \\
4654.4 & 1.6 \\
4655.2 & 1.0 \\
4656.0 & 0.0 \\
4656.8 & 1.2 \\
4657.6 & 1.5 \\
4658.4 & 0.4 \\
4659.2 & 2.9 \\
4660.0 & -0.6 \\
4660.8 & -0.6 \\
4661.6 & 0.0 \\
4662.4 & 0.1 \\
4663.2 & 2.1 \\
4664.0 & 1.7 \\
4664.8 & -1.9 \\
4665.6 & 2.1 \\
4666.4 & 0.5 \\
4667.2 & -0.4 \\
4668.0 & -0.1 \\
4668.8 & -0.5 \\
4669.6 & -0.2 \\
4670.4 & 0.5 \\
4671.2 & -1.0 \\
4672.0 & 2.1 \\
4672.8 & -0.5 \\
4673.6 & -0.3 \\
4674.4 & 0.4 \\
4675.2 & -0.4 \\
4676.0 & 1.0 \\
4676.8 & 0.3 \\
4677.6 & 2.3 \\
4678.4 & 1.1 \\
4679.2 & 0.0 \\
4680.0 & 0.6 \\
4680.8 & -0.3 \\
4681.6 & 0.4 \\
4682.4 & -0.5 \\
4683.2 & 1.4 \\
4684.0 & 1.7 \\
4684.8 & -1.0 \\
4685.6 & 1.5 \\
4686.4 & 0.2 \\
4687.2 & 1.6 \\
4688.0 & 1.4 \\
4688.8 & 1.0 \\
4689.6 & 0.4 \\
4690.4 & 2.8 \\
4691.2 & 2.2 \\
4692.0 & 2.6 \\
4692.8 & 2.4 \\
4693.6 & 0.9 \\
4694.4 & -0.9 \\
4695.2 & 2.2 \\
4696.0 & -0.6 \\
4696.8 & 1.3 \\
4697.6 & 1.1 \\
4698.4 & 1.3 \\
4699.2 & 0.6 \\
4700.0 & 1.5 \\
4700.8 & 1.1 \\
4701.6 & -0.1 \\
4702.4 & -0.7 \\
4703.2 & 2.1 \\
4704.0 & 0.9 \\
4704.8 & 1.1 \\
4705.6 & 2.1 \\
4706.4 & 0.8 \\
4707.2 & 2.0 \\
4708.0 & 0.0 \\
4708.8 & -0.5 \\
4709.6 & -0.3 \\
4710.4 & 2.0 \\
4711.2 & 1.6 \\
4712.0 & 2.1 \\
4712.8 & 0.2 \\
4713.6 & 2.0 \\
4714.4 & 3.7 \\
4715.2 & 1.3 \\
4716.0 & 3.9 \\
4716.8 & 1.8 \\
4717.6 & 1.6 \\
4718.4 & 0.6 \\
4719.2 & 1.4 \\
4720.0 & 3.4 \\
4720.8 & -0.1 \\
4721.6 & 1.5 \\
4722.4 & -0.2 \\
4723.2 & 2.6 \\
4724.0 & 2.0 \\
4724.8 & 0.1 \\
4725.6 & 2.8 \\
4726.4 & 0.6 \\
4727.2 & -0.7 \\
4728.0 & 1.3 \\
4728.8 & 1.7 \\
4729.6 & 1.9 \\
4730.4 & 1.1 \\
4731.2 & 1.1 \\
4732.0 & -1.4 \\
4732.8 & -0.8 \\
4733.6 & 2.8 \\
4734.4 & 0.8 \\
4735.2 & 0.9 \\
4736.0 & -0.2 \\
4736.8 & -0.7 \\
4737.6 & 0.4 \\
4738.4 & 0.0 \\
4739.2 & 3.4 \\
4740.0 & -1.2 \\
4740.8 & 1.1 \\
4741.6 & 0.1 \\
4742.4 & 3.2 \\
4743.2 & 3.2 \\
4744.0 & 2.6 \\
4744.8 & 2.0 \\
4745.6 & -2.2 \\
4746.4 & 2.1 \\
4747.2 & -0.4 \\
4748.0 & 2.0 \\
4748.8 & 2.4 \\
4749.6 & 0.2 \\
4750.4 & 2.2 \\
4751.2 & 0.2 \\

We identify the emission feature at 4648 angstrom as [O II] 3727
